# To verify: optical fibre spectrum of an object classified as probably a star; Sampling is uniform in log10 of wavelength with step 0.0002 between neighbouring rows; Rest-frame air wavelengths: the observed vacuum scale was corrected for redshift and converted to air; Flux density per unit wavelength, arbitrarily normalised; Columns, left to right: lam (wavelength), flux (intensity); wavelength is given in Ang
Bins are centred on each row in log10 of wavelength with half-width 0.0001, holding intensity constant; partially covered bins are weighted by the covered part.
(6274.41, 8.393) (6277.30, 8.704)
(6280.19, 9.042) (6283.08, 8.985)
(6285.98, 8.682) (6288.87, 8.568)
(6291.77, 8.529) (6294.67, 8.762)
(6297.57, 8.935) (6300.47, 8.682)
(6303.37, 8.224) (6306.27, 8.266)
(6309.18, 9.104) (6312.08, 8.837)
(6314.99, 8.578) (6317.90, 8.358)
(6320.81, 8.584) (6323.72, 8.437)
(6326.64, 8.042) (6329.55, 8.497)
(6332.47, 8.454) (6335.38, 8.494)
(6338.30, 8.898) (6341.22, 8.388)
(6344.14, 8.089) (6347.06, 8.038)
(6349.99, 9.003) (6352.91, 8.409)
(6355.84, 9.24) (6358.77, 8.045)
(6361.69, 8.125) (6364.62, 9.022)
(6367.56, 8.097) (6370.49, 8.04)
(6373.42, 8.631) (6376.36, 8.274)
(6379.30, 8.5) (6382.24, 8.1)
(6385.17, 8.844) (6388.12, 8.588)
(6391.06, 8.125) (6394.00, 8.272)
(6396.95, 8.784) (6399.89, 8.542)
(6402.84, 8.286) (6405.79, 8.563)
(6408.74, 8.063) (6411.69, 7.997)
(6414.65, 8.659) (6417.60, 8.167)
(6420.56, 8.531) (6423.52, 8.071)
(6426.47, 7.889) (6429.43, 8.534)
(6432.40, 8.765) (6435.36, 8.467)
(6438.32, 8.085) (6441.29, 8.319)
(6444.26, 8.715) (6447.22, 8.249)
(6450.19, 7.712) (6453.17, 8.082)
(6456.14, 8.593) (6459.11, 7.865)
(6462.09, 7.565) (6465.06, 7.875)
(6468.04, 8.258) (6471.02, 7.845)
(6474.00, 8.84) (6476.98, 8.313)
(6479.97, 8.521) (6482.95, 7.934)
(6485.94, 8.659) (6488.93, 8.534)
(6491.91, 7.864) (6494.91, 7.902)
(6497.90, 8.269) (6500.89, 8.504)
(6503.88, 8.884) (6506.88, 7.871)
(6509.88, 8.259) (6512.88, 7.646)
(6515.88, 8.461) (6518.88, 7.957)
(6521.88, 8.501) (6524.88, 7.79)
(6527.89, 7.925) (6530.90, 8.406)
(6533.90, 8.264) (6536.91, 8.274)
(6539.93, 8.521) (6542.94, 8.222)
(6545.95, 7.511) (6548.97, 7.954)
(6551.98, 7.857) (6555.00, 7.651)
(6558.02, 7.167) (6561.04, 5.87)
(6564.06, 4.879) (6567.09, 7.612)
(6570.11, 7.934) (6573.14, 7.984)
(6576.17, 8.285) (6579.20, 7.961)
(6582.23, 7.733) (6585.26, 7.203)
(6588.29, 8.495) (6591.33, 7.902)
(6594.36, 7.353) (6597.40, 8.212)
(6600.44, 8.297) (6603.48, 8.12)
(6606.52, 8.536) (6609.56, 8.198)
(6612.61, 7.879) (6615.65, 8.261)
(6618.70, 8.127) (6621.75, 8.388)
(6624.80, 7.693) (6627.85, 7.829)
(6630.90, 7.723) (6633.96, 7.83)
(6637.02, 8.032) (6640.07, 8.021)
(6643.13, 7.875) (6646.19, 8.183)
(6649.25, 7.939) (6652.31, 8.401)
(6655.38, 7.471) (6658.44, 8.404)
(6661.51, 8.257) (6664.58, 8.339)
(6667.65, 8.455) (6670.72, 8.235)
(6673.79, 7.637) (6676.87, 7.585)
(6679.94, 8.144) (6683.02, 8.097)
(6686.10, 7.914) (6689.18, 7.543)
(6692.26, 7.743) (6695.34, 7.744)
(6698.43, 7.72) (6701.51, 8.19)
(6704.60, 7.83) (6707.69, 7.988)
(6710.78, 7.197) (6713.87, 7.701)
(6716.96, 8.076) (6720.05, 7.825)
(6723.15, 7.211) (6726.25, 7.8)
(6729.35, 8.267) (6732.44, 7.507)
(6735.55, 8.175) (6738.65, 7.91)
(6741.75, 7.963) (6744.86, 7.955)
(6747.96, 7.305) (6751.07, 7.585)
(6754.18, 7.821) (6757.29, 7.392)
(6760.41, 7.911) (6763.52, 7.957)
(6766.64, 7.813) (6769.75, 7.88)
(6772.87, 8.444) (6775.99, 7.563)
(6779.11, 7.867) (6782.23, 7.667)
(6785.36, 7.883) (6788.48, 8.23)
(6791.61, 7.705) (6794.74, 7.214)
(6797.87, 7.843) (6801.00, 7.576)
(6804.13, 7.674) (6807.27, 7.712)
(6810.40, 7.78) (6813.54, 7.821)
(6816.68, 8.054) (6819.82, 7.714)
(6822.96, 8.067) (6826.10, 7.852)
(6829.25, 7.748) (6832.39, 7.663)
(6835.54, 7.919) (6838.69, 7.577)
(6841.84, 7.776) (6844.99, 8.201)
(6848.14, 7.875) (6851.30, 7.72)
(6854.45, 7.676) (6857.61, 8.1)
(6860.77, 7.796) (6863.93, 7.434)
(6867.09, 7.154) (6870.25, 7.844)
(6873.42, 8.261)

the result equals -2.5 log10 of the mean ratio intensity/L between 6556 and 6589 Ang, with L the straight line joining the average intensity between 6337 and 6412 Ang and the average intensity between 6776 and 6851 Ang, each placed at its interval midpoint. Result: 0.11 mag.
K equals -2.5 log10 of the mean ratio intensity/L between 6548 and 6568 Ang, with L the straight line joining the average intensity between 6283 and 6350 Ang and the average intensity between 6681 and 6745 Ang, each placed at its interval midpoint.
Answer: 0.17 mag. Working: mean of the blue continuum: 8.54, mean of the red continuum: 7.83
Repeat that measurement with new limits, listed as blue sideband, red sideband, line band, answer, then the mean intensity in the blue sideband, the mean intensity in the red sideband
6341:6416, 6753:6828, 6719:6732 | 0.021 mag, 8.41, 7.81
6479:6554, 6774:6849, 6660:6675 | -0.029 mag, 8.17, 7.79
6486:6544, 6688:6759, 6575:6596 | 0.031 mag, 8.22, 7.76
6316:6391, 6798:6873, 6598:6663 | -0.001 mag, 8.44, 7.78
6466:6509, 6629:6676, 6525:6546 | 0.005 mag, 8.29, 8.04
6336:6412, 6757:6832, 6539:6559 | 0.045 mag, 8.43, 7.81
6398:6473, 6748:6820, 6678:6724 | 0.012 mag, 8.24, 7.78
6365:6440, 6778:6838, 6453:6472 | 0.035 mag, 8.36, 7.78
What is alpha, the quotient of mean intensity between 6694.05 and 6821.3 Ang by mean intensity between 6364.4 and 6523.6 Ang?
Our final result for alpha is 0.94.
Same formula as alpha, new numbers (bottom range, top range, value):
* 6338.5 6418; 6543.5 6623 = 0.92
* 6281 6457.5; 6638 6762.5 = 0.93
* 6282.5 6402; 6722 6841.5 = 0.92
